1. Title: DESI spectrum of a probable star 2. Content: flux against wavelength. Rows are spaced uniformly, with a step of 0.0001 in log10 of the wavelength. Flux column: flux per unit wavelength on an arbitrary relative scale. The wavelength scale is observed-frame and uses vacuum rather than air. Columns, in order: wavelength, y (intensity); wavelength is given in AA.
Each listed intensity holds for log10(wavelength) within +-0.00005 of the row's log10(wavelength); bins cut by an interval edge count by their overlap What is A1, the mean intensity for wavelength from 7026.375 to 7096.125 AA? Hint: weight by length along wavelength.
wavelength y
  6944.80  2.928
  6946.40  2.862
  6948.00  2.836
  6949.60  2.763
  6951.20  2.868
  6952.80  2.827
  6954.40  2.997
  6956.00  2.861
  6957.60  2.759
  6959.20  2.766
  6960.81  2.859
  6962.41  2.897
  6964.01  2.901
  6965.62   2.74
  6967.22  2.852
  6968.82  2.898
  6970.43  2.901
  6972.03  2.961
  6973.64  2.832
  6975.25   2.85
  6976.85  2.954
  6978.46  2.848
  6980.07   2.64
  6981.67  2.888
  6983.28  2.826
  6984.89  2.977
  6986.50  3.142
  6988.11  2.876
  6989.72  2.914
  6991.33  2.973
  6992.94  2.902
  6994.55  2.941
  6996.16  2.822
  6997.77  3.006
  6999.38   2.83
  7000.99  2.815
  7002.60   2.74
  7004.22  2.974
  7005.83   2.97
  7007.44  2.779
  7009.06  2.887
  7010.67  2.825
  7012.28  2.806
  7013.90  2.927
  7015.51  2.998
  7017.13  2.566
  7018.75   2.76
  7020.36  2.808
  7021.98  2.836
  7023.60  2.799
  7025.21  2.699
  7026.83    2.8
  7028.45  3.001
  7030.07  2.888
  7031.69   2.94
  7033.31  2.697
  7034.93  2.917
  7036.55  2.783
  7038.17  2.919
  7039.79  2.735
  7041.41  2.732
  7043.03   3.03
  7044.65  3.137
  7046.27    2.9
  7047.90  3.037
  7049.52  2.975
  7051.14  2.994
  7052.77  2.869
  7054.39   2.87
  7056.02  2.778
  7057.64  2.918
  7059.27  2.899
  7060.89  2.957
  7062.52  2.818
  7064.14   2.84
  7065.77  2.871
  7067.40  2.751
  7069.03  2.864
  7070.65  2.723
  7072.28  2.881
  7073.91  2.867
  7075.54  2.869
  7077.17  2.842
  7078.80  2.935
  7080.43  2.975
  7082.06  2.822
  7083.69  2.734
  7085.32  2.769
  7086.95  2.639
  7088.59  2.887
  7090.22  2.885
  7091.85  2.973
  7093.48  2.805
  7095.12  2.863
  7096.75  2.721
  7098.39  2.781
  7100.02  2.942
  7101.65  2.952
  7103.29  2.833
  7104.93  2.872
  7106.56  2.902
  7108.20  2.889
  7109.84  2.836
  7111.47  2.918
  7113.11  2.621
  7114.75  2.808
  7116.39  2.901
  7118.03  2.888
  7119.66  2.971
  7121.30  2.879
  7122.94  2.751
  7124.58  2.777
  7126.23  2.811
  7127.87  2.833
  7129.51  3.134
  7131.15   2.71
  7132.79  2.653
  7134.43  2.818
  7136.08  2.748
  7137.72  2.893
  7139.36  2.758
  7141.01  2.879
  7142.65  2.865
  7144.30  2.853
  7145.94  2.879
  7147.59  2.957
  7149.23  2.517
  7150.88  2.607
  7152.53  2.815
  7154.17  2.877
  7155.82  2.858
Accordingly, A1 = 2.87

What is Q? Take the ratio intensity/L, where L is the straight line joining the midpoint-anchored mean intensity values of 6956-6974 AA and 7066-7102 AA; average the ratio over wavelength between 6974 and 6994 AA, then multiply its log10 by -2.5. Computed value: -0.02 mag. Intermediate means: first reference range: 2.85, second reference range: 2.84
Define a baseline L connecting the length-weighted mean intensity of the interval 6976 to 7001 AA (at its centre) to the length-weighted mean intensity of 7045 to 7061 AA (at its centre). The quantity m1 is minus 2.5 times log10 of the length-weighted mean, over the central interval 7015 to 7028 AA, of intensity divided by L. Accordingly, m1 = 0.05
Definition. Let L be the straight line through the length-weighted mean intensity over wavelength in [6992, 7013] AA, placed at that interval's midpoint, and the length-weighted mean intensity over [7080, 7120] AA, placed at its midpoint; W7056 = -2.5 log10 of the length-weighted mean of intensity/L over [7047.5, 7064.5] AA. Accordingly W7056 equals -0.018 mag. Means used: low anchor 2.87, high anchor 2.85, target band 2.9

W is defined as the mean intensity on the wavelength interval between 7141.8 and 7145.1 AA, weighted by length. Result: 2.86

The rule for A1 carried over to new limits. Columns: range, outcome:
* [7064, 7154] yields 2.83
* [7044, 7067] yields 2.91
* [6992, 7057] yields 2.87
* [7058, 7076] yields 2.85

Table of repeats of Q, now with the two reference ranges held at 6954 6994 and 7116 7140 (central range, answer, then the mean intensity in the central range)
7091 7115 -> 0.00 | 2.85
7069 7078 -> 0.00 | 2.84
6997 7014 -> 0.00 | 2.87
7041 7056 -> -0.03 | 2.95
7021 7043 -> 0.01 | 2.83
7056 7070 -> 0.00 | 2.86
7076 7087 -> 0.01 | 2.83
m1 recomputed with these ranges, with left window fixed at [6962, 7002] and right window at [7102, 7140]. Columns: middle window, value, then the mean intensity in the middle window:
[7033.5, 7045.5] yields -0.01 mag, 2.89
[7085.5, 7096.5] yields 0.01 mag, 2.83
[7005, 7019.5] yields 0.02 mag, 2.84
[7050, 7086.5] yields 0.00 mag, 2.86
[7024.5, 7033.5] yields 0.01 mag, 2.85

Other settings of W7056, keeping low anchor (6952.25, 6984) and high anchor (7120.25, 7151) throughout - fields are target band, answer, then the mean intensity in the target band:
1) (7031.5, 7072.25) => -0.02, 2.88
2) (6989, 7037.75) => 0.00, 2.85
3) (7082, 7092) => 0.01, 2.8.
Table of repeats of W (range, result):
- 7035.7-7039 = 2.85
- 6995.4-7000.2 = 2.89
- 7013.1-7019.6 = 2.81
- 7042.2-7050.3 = 3.02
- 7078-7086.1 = 2.85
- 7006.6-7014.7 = 2.85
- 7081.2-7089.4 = 2.77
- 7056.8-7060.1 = 2.91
